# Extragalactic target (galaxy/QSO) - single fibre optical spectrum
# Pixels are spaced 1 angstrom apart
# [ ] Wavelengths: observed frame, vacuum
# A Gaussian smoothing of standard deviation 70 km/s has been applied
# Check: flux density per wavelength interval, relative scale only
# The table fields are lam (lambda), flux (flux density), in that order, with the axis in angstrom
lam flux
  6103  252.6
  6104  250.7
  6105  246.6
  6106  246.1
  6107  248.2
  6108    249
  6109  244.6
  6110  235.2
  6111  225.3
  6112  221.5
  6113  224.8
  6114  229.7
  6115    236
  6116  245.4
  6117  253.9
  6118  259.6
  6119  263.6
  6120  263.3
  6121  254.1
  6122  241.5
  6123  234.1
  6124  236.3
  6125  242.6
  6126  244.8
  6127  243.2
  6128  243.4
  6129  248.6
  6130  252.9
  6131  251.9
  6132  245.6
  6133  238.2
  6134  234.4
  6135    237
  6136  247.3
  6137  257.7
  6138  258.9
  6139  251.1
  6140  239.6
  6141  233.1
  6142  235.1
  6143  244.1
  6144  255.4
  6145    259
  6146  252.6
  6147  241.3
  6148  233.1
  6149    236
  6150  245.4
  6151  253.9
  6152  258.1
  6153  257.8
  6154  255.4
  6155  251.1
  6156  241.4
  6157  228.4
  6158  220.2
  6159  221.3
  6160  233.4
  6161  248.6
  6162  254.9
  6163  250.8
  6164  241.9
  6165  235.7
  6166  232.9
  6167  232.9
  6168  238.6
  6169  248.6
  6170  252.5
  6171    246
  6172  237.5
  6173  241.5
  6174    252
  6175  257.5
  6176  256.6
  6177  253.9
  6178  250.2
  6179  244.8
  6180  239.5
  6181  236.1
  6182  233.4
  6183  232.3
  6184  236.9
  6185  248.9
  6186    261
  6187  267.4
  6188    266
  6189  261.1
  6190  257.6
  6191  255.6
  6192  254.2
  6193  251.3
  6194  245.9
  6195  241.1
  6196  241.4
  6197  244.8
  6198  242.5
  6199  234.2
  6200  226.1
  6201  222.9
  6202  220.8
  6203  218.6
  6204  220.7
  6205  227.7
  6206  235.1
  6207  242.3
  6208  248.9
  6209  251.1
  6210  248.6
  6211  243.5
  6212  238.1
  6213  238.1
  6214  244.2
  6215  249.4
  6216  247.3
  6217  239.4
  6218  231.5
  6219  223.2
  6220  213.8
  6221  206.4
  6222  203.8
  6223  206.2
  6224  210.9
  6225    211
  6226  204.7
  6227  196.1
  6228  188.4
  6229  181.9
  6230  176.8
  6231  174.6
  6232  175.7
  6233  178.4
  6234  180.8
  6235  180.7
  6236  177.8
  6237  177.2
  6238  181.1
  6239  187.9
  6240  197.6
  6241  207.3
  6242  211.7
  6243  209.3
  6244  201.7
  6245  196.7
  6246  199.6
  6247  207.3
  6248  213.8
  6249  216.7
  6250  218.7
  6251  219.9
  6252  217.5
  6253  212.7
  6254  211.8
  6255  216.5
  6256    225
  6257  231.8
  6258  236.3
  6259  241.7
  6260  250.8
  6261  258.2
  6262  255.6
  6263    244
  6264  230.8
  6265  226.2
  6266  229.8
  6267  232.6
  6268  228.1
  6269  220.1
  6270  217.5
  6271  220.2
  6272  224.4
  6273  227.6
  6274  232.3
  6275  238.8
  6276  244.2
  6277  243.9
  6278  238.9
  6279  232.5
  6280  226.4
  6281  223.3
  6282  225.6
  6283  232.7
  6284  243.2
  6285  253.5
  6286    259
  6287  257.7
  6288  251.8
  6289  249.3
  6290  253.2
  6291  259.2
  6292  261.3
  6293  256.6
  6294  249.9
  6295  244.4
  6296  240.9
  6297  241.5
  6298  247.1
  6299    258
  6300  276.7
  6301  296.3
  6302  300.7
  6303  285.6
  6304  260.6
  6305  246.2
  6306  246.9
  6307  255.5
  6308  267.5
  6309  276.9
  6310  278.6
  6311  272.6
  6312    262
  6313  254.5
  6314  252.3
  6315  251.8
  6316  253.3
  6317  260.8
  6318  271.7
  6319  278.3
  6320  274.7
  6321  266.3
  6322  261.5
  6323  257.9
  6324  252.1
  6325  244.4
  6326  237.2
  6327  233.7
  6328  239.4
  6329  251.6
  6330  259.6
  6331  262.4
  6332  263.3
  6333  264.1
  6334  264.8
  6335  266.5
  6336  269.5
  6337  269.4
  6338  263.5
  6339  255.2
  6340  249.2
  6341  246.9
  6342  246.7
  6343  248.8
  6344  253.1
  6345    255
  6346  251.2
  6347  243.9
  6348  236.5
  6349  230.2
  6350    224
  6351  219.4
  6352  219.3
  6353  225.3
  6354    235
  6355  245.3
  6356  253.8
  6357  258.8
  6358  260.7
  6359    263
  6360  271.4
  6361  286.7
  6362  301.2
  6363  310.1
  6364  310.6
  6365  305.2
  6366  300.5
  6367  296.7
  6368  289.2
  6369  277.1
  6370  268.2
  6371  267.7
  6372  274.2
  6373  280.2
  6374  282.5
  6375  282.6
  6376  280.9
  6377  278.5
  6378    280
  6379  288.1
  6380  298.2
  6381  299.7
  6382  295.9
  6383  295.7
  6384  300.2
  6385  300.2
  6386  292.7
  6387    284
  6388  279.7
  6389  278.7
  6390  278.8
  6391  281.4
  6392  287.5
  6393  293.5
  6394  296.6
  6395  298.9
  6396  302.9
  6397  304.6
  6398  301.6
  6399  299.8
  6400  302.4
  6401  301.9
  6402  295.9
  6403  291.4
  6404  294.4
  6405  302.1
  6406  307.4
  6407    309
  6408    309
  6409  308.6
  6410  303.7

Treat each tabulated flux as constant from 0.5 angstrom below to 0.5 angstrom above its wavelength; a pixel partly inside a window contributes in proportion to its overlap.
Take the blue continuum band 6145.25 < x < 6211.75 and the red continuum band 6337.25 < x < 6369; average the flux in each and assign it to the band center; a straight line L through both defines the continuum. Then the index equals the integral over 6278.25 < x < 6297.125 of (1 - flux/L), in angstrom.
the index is 0.6 angstrom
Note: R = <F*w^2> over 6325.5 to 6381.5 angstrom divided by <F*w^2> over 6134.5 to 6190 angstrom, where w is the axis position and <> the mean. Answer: 1.14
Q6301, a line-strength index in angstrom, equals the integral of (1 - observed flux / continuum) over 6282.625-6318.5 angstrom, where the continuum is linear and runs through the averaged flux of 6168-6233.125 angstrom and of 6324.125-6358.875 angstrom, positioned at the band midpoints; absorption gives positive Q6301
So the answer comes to -2.2 angstrom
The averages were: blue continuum 233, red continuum 249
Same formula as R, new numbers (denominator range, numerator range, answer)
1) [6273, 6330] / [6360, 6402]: 1.17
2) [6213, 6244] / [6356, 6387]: 1.47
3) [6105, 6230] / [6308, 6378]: 1.16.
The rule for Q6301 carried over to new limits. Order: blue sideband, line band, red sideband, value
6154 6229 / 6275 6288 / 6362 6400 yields 1.1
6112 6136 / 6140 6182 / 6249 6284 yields -0.6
